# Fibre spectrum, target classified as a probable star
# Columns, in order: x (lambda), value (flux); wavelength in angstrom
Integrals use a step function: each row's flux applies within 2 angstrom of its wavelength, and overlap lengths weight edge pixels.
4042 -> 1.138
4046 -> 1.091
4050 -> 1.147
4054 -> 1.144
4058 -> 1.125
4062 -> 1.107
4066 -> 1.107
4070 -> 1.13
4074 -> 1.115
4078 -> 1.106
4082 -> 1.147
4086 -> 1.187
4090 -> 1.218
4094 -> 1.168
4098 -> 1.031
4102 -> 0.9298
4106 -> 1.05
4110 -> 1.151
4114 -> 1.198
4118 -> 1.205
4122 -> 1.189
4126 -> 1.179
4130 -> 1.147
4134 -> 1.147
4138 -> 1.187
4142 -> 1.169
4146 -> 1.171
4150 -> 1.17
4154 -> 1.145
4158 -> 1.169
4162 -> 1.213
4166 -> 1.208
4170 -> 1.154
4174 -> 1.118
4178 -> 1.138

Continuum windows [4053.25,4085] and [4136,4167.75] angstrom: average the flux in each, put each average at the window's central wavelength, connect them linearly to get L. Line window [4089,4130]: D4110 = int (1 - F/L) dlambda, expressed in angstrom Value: 0.7 angstrom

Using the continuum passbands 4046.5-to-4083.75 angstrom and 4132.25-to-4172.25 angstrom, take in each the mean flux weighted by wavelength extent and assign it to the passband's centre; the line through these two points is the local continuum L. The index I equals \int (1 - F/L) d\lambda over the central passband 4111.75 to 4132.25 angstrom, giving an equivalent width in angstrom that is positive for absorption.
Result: -0.5 angstrom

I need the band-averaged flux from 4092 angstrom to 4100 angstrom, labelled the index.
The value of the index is 1.1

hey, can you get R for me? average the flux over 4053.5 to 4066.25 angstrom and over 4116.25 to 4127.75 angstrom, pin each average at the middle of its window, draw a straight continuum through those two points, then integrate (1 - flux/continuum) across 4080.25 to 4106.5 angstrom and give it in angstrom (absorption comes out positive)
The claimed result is 1.15 angstrom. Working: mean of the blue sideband 1.12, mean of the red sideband 1.19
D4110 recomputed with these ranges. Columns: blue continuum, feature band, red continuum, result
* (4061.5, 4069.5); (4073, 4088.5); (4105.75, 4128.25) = -0.19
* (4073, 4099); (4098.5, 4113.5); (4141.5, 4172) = 1.24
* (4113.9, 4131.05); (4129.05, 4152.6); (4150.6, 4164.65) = 0.29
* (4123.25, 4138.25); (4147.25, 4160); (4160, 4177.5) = 0.06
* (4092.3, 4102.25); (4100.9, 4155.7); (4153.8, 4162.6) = -1.50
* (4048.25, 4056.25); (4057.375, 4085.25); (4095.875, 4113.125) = -0.30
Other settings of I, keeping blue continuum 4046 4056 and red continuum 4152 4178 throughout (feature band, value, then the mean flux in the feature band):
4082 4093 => -0.4 angstrom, 1.19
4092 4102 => 0.7 angstrom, 1.07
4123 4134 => -0.1 angstrom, 1.16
